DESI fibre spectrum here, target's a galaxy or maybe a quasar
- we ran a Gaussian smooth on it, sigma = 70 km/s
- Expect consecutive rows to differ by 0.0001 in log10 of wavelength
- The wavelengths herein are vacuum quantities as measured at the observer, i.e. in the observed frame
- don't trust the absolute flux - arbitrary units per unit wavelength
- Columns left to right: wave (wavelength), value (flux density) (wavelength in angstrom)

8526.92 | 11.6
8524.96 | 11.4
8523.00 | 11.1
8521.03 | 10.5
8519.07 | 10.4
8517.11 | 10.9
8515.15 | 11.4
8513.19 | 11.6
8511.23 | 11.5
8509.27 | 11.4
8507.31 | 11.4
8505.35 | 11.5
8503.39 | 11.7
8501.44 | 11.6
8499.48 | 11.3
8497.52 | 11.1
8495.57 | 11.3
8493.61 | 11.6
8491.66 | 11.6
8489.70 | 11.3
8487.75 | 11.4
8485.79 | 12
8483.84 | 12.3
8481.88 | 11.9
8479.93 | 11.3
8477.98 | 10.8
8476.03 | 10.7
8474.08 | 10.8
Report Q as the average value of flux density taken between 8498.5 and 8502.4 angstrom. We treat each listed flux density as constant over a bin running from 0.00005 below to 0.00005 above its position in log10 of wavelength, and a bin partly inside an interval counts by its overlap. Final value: 11.4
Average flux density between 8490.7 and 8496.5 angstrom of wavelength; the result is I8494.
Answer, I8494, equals 11.5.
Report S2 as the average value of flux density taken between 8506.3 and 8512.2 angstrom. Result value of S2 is 11.4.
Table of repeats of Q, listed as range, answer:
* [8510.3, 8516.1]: 11.5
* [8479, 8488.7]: 11.8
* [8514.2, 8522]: 10.8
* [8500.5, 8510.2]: 11.5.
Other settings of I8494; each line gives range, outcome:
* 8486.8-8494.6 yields 11.5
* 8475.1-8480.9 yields 10.9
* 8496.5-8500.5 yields 11.2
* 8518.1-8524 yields 10.7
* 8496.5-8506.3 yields 11.4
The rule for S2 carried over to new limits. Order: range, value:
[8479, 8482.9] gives 11.6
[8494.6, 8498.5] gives 11.2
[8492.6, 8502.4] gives 11.4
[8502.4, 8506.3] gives 11.6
